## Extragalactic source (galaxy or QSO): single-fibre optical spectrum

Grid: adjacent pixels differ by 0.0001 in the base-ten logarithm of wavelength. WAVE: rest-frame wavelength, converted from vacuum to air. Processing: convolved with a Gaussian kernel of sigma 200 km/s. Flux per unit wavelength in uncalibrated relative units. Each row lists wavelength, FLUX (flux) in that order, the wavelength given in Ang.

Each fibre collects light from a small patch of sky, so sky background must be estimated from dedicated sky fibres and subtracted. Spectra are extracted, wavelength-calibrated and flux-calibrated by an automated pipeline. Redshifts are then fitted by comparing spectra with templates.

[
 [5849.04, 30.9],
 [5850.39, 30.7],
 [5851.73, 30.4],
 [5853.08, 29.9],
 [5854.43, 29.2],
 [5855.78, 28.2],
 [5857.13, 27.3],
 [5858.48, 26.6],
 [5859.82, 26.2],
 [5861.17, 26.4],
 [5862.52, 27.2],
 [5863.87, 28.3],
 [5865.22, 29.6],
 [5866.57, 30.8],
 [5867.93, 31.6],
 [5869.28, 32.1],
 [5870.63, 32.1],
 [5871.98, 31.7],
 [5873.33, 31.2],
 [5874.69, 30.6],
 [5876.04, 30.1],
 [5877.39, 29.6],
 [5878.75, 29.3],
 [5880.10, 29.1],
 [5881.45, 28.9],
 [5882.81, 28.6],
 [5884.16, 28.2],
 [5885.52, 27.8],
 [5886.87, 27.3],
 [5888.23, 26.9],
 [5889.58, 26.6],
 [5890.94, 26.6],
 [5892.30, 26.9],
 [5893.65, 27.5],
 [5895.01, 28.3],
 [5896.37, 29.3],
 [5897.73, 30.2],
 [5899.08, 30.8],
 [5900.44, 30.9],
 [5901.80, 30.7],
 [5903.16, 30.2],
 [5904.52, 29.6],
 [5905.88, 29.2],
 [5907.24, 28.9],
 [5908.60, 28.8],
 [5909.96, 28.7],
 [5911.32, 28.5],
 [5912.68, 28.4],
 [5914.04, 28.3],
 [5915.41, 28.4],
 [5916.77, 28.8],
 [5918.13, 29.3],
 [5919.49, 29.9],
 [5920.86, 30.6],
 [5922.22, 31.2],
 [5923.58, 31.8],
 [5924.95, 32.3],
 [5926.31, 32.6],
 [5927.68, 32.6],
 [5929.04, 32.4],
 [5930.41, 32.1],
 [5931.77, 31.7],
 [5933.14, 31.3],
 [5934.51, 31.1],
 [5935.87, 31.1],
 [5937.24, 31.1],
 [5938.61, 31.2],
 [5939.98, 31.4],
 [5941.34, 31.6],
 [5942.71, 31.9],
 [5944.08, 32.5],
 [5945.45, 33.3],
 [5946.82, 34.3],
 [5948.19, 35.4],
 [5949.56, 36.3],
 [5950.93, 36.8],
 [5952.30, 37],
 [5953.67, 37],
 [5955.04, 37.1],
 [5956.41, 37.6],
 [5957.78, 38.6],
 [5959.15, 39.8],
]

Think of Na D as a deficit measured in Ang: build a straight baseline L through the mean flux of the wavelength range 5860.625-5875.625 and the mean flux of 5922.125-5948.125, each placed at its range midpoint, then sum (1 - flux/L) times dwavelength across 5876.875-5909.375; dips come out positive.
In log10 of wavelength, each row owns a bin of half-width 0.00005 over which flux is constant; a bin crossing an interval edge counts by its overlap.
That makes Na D 2.23 Ang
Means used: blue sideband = 30.2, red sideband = 32.1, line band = 28.8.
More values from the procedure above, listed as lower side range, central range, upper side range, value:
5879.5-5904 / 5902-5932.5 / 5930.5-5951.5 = 0.5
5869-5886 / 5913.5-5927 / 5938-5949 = 0.6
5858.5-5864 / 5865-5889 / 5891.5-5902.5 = -1.6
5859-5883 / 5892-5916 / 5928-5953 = 1.6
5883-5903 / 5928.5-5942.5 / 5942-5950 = 0.5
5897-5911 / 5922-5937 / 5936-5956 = 0.2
